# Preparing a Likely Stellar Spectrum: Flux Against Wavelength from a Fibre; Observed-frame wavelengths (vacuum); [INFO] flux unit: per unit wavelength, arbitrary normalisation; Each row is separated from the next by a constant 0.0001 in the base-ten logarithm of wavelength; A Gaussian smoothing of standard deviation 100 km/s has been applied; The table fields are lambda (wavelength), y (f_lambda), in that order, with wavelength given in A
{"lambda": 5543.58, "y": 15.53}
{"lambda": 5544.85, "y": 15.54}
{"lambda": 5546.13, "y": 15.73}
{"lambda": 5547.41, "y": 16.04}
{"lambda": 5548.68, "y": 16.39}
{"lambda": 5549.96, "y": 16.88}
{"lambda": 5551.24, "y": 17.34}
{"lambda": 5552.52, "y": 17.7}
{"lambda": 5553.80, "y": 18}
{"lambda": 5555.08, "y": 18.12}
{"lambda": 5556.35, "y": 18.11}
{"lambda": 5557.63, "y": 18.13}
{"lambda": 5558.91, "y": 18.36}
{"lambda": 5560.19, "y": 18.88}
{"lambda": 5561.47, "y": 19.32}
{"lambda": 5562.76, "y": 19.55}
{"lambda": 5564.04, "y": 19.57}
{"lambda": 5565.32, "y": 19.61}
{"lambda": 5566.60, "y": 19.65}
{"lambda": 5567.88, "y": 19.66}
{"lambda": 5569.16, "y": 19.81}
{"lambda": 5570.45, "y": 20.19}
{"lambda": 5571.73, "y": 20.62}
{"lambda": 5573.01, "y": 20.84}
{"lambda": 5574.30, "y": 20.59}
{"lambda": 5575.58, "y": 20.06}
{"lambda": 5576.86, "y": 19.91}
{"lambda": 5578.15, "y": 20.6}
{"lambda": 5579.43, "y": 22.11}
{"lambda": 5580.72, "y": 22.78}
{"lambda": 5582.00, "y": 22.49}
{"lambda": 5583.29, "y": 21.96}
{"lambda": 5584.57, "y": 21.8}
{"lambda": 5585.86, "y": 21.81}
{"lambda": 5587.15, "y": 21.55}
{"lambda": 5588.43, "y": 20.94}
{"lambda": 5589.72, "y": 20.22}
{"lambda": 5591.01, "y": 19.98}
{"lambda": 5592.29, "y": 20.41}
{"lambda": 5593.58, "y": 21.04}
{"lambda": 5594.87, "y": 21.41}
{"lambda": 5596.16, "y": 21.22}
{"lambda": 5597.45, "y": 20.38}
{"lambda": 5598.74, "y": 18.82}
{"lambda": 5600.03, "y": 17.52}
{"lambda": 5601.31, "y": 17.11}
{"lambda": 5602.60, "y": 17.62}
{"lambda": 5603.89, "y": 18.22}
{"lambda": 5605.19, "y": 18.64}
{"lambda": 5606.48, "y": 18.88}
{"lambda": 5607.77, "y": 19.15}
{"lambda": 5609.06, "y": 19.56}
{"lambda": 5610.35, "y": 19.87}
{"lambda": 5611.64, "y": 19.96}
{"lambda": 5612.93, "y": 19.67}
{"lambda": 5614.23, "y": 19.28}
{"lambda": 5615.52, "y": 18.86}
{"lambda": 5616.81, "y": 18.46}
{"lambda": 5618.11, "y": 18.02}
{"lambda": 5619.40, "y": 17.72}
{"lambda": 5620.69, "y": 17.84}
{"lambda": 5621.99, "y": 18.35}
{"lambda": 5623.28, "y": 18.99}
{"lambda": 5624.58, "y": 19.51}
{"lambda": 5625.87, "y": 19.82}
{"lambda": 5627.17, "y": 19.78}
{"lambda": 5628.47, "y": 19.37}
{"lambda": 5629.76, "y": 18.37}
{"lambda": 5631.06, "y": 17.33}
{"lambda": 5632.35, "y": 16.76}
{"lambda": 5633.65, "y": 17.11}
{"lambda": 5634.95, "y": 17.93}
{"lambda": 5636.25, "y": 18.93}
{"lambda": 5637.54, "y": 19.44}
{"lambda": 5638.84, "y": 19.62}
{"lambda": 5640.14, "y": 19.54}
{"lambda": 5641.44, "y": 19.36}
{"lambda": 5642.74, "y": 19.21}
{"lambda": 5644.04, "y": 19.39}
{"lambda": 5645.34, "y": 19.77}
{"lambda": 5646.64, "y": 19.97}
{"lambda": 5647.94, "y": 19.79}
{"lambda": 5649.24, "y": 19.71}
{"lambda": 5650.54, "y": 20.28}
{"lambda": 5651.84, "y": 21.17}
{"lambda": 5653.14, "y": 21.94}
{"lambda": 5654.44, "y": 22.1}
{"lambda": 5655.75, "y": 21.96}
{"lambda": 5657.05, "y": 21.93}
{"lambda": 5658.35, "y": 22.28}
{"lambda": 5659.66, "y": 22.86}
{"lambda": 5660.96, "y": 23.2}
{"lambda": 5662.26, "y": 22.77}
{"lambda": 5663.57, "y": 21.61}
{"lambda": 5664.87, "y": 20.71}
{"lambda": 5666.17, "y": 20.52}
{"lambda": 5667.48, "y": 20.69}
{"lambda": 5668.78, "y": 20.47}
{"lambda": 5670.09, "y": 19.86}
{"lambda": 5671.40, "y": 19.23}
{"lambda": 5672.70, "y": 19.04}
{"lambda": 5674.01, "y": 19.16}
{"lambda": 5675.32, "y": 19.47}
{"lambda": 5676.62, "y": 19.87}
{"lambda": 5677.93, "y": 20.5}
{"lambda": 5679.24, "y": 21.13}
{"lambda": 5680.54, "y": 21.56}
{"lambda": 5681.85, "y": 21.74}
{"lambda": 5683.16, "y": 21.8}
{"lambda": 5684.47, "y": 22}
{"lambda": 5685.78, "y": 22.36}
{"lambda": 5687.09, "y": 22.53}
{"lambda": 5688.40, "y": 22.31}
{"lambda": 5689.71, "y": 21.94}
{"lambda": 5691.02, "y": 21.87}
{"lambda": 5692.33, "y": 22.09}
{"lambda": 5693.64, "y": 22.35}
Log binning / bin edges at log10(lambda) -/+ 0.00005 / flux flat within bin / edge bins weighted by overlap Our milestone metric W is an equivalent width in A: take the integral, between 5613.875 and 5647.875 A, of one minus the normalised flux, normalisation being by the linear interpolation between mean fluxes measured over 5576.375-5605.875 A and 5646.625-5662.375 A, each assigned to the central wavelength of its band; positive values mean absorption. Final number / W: 3.71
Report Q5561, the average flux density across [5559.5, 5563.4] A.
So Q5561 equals 19.2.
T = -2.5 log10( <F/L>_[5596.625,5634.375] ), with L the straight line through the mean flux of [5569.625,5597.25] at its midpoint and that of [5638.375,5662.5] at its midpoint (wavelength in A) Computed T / 0.13 mag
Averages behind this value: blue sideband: 21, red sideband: 20.9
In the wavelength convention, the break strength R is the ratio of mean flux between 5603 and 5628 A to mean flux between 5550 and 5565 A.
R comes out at 1.03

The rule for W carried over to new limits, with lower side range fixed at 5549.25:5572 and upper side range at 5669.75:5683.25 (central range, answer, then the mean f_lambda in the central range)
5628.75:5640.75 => 0.8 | 18.4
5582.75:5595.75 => -1.3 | 21.1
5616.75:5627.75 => 0.5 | 18.7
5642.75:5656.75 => -0.5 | 20.6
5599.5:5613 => 0.5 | 18.7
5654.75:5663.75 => -1.1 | 22.4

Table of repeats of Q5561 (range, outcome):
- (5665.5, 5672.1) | 20.2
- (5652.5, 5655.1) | 22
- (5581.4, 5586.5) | 22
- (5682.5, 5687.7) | 22.2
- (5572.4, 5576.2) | 20.5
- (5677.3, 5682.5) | 21.2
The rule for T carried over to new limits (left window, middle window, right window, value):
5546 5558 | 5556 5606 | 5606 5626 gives -0.113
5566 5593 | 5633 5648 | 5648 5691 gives 0.105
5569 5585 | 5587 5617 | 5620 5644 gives 0.028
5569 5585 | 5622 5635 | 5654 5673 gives 0.148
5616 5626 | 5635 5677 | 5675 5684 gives -0.026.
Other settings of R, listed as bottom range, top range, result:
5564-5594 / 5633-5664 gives 0.99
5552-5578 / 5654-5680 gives 1.08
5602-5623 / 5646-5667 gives 1.14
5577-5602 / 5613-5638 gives 0.89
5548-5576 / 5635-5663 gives 1.09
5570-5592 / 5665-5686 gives 0.97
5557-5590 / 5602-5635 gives 0.91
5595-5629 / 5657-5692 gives 1.12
